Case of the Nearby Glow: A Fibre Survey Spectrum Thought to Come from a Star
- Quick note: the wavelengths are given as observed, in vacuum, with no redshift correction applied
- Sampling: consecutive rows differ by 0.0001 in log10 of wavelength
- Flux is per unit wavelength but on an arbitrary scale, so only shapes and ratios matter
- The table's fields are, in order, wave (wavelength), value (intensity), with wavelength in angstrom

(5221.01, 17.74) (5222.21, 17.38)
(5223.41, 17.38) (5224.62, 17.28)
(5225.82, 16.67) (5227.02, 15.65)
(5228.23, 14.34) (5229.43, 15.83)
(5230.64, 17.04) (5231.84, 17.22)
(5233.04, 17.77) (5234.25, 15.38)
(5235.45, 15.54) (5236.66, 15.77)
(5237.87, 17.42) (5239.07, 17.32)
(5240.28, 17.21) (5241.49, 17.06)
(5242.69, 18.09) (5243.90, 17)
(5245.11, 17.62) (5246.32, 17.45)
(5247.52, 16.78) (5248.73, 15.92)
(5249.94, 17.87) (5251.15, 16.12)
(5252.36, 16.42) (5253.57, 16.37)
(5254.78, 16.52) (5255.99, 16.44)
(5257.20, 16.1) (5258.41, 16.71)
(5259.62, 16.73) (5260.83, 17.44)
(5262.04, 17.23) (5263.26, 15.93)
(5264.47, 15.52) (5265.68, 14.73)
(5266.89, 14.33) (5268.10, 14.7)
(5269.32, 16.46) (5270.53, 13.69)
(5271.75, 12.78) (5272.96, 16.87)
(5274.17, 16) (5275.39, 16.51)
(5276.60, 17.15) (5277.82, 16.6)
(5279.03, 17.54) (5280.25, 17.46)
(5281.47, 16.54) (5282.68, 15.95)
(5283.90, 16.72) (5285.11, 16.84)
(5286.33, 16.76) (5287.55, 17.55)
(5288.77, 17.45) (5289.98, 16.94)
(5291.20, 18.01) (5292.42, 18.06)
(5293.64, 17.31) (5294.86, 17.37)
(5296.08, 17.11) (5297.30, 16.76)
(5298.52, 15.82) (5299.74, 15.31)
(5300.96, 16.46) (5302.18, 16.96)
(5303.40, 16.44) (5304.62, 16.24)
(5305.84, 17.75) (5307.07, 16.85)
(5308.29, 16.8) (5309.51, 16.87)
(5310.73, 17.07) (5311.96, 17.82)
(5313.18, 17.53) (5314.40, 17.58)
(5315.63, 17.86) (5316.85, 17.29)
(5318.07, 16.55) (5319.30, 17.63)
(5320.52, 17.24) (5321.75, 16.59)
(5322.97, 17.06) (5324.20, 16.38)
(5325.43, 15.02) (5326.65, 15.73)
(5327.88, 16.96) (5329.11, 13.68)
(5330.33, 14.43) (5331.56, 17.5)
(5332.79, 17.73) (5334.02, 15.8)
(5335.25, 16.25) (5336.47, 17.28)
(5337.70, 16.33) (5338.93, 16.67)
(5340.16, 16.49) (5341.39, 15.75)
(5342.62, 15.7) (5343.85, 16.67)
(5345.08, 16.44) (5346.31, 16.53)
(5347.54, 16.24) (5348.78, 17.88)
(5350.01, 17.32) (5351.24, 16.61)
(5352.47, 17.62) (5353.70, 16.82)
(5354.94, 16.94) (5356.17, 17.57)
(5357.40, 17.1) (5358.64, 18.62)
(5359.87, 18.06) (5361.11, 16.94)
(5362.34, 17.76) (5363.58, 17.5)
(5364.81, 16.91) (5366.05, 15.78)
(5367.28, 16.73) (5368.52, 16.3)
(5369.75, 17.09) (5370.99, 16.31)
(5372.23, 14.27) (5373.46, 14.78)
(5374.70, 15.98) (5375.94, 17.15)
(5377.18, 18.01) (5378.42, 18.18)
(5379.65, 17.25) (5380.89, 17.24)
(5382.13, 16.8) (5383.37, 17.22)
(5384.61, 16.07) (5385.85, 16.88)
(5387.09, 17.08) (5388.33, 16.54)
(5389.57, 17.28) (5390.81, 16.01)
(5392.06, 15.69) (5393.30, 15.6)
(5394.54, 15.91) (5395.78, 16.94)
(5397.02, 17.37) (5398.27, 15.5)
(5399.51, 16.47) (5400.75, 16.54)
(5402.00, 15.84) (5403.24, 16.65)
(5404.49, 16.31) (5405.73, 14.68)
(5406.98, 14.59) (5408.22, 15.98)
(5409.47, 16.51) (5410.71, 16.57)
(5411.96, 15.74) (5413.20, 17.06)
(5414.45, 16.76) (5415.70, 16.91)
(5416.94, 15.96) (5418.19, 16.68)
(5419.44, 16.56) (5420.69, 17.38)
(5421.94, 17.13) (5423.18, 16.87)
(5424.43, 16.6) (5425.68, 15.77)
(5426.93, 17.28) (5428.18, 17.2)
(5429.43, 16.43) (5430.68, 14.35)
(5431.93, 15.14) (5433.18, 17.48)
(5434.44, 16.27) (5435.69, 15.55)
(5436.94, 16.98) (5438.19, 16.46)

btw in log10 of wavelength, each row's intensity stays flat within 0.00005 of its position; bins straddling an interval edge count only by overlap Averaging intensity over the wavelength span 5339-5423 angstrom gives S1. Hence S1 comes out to 16.6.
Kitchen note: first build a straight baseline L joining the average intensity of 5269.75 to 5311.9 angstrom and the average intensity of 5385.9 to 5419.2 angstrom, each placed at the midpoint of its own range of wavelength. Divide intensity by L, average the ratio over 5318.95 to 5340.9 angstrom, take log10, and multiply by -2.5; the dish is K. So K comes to 0.01 mag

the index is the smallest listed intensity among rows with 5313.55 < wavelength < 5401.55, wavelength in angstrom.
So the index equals 13.68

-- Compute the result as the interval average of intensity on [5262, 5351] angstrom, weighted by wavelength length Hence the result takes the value 16.5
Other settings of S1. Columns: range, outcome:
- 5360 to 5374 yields 16.5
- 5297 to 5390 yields 16.7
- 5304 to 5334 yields 16.7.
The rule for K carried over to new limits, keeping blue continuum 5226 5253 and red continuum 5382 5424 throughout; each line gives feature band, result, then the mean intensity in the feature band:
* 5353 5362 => -0.06 mag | 17.4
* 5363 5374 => 0.02 mag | 16.2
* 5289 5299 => -0.04 mag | 17.2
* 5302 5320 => -0.04 mag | 17.2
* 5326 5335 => 0.04 mag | 16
